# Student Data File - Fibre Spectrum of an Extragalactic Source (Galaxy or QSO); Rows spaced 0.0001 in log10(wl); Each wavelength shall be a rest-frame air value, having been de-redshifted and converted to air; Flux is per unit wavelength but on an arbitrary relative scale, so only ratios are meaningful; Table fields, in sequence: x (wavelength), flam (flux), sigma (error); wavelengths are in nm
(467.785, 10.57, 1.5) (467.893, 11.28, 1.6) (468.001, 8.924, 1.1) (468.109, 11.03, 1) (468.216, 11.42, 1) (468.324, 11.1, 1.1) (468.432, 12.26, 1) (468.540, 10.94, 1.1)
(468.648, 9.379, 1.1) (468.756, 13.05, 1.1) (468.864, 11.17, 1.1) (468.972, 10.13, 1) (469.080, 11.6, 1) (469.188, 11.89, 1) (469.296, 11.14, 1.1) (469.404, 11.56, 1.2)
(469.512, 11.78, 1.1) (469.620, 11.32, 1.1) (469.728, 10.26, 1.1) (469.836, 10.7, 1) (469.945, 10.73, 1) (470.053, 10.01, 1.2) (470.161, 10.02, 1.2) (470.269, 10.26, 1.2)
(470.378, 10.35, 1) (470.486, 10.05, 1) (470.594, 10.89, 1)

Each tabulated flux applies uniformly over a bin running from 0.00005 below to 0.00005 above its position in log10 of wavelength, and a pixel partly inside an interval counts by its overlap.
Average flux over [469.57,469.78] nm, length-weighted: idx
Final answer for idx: 10.8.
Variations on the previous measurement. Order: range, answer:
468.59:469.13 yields 11.1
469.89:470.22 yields 10.3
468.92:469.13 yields 10.9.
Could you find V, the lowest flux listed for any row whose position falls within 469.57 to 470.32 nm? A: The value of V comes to 10.01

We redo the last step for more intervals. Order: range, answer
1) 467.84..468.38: 8.924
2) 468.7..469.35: 10.13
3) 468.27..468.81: 9.379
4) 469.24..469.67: 11.14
